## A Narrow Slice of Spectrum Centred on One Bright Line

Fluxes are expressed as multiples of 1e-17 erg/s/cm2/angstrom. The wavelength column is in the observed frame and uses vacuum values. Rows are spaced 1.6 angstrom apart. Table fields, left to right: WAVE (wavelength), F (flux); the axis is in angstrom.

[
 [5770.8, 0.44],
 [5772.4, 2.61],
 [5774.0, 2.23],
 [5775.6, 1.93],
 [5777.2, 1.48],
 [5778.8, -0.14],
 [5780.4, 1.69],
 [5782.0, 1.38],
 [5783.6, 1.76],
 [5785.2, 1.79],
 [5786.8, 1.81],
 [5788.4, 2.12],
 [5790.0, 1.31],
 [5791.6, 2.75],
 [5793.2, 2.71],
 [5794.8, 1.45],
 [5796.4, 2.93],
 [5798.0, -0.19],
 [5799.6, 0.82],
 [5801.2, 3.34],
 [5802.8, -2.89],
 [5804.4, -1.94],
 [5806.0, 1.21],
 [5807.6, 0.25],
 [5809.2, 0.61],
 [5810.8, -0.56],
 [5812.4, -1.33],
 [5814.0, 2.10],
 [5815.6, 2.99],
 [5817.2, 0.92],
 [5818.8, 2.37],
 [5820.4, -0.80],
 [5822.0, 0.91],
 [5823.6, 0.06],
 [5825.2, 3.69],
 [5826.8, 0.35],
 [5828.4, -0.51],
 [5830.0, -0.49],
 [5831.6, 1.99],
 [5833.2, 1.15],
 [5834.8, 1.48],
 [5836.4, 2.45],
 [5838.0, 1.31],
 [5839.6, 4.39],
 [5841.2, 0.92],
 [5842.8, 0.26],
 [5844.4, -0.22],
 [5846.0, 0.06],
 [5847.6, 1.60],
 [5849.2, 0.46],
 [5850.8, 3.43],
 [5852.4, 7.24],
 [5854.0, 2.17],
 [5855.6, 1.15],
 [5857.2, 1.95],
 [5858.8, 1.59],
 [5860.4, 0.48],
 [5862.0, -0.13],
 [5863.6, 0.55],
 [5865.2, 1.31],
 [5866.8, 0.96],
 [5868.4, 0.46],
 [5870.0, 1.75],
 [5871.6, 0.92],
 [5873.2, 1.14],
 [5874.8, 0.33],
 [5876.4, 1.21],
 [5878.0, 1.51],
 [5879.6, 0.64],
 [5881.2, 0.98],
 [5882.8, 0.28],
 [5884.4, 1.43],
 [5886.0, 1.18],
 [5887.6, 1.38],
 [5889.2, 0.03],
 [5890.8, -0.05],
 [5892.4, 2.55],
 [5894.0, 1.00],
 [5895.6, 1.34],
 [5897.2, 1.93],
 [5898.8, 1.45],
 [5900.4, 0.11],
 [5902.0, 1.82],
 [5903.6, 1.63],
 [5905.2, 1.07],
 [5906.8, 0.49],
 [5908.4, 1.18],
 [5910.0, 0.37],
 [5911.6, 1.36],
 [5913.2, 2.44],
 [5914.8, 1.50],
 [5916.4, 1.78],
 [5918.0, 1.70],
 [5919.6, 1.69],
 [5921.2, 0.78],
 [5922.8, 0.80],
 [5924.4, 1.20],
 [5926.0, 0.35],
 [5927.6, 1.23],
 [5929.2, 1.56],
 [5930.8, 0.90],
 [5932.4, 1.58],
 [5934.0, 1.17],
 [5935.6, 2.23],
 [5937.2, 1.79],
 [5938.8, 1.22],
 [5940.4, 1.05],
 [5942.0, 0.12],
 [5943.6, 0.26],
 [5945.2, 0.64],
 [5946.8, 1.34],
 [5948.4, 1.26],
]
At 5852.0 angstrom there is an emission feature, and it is [O III] 5007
